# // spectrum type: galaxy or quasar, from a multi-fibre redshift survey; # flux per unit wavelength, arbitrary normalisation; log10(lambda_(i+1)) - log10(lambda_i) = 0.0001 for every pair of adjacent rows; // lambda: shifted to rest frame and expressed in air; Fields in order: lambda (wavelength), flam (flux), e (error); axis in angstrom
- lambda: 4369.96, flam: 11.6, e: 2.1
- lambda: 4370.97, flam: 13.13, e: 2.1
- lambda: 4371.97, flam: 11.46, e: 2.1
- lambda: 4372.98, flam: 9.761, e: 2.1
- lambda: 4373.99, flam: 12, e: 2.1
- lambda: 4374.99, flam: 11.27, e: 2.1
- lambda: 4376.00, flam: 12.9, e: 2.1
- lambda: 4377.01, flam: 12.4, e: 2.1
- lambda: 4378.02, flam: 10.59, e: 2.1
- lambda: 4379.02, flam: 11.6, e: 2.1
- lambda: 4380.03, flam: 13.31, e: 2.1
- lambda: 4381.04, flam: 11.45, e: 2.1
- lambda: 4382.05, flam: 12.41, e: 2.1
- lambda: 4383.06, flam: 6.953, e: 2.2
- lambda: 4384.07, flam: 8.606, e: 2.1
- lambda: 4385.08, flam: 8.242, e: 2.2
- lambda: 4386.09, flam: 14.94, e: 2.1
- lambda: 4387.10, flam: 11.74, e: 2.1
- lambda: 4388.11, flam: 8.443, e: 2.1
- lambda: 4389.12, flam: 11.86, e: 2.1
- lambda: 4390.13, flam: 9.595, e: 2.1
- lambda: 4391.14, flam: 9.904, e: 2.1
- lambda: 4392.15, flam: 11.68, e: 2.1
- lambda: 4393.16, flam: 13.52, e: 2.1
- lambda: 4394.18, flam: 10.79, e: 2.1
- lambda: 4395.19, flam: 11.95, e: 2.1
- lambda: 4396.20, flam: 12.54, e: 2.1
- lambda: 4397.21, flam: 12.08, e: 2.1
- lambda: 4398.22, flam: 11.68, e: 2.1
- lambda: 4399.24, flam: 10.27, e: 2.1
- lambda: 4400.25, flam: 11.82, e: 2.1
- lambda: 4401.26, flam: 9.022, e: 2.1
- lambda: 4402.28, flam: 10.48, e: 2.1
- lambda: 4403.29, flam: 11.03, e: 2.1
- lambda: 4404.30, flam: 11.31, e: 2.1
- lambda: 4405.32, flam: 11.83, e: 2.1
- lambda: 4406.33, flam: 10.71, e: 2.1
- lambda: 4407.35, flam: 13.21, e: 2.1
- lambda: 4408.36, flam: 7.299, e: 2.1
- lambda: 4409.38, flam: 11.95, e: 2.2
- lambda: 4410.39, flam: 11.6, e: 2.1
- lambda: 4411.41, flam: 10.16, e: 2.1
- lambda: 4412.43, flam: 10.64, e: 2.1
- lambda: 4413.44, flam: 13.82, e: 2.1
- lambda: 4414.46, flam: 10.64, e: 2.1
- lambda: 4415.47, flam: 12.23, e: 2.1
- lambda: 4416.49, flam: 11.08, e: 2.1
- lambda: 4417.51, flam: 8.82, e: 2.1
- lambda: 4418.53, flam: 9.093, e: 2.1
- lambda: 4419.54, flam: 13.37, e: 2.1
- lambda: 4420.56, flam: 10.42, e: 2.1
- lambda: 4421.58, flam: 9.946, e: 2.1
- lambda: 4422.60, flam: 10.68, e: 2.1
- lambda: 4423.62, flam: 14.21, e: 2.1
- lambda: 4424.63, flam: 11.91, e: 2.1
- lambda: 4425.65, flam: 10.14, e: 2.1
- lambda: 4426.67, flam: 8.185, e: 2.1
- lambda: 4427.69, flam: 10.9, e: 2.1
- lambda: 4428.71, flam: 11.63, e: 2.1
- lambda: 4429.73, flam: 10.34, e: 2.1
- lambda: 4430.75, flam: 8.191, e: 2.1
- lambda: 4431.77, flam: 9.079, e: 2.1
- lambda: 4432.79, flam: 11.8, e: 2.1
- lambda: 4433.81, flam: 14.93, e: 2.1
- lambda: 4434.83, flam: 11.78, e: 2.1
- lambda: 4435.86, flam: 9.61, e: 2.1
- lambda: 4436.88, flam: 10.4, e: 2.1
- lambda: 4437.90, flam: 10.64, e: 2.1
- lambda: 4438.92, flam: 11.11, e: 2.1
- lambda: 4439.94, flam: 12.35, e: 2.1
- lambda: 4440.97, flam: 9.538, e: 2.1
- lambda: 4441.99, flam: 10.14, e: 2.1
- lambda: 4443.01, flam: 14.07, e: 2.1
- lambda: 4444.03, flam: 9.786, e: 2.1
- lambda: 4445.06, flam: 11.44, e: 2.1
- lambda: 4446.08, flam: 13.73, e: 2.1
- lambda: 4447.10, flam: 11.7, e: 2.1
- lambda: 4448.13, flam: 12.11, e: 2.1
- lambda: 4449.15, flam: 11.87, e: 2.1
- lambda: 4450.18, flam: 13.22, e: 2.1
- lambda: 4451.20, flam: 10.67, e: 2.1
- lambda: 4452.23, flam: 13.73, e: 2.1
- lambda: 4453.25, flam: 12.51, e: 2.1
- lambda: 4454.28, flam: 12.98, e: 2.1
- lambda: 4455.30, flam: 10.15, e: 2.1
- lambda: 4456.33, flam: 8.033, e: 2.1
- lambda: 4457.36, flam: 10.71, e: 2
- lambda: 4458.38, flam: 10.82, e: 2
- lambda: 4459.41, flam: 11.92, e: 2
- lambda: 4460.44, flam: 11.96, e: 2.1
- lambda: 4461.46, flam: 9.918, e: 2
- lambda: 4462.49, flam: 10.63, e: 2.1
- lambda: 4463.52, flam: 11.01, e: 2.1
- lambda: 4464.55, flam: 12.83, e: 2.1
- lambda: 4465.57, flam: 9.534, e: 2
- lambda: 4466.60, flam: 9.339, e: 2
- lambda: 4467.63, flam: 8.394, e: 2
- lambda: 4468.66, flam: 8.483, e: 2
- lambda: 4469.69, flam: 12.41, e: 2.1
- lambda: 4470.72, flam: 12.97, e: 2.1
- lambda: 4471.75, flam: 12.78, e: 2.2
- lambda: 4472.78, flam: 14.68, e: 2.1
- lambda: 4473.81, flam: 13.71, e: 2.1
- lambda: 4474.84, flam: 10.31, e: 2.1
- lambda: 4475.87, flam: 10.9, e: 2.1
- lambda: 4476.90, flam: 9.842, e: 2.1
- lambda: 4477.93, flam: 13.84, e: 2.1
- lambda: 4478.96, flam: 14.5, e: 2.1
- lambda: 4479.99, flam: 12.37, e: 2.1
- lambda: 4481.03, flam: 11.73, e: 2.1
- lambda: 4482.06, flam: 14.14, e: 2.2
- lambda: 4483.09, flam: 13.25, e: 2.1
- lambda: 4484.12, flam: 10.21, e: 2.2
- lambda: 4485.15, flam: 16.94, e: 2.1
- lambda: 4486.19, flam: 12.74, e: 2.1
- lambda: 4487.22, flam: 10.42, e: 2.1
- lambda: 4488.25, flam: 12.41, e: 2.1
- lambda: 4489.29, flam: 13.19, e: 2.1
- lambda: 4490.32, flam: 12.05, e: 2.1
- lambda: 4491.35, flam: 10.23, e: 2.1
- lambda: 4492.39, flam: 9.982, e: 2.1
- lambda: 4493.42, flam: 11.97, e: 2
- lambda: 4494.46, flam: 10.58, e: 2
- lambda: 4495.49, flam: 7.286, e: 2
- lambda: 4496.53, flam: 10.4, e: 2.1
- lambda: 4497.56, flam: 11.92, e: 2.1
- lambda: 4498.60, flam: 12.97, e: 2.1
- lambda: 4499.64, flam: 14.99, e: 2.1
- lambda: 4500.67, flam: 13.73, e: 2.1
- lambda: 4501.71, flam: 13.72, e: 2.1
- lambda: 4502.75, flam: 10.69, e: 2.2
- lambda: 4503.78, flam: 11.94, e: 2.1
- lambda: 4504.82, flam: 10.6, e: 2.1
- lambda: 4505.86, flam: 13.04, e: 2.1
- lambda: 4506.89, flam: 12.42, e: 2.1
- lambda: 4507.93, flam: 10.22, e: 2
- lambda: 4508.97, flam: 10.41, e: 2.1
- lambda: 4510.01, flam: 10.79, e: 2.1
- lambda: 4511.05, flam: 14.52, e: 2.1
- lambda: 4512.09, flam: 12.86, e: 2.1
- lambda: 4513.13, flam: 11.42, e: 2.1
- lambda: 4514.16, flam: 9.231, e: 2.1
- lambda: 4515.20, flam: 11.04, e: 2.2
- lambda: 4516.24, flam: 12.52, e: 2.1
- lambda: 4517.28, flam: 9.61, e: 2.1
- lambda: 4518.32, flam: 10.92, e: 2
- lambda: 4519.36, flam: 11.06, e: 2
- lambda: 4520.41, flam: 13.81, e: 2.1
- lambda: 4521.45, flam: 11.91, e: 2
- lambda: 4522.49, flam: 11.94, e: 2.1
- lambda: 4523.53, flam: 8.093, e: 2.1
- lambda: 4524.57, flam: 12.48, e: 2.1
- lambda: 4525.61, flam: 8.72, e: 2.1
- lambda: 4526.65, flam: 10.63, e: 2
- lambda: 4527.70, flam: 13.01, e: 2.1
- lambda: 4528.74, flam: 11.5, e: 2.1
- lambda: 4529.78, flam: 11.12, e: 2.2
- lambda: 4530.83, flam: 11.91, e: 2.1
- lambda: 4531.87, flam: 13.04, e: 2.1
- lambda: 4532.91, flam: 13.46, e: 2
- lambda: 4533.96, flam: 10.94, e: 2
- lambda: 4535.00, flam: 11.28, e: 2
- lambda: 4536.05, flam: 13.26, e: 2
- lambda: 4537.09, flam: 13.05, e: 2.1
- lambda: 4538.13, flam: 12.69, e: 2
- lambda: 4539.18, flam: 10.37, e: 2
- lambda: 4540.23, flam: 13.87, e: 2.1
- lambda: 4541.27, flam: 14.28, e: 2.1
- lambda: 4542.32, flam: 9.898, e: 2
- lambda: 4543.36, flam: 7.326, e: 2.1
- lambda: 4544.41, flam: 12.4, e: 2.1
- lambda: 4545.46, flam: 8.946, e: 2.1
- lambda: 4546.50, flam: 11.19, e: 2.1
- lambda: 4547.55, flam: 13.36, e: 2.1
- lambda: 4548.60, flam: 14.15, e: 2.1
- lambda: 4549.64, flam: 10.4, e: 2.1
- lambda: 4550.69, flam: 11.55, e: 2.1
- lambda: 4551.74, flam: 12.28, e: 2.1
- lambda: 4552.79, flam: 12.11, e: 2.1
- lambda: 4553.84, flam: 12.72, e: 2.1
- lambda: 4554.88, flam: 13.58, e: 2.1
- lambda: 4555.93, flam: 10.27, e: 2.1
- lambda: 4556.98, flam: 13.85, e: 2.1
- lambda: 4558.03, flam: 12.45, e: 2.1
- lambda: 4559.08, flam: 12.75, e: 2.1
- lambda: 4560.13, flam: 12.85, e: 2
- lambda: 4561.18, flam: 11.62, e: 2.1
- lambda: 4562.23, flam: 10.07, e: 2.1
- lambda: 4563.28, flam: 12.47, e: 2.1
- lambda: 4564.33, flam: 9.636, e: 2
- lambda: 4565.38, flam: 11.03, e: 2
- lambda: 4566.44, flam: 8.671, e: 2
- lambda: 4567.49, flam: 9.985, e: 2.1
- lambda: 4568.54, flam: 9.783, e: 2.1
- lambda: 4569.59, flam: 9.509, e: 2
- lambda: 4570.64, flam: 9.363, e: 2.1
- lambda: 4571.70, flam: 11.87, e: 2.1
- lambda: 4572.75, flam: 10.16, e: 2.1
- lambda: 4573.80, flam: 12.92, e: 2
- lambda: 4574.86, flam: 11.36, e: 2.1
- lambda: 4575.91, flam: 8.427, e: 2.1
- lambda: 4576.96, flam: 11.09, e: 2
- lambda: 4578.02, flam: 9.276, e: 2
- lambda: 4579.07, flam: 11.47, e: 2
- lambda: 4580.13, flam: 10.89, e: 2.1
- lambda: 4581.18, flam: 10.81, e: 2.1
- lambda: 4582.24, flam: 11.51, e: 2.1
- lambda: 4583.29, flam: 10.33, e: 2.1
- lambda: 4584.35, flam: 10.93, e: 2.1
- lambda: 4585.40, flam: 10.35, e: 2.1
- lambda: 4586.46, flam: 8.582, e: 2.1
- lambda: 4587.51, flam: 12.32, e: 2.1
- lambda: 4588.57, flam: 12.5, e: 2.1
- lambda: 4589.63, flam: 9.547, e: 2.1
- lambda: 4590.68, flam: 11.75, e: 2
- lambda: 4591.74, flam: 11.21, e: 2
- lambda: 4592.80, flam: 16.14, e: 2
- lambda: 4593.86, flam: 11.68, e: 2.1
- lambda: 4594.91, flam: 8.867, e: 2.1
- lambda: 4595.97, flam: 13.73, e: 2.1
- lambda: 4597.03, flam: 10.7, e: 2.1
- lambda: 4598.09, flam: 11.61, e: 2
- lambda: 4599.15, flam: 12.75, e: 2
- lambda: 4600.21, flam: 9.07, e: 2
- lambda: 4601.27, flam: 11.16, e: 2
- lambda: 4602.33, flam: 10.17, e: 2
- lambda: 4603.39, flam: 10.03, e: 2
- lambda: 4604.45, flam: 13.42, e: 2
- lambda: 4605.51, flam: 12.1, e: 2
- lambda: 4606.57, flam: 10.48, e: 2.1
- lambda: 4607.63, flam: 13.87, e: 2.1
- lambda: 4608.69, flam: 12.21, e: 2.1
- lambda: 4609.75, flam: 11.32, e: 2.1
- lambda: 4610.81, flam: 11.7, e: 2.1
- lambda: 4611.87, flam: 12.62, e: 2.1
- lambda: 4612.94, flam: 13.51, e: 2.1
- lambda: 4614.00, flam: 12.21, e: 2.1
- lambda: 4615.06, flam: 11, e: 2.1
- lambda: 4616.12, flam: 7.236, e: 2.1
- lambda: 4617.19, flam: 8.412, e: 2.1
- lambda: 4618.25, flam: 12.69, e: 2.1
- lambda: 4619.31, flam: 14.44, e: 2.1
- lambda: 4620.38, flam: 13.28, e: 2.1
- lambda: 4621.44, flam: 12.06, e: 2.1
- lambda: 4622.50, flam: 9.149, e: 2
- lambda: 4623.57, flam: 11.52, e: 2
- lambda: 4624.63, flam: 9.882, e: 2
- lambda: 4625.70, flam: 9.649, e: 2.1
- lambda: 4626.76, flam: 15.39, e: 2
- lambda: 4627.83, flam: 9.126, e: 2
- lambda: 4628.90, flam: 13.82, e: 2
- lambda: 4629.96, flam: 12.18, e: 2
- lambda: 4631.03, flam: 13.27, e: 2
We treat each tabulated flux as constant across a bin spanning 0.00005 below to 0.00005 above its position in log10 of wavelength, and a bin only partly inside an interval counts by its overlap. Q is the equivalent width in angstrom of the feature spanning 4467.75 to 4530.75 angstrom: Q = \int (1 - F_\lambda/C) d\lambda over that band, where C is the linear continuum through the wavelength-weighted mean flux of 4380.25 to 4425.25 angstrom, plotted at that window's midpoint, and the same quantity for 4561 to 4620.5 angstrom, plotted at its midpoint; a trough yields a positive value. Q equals -3.9 angstrom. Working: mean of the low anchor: 11.1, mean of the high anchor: 11.1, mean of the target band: 11.8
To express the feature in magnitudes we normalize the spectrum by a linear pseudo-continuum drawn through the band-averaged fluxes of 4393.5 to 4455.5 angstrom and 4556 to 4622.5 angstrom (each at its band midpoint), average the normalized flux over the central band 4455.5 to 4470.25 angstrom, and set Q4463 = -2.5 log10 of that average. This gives 0.08 mag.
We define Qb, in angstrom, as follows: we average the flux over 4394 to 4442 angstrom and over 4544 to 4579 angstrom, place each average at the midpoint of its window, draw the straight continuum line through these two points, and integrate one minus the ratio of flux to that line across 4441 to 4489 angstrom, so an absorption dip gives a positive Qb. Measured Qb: -2.9 angstrom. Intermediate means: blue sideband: 11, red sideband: 11.3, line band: 11.8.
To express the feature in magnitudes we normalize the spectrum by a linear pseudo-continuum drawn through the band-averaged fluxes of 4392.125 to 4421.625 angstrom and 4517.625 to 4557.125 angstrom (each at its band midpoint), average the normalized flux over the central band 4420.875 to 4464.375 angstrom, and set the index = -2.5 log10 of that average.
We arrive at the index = 0.01 mag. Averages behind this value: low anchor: 11.2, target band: 11.2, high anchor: 11.7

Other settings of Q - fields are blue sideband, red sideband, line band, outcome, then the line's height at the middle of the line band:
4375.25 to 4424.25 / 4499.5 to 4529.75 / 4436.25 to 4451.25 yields -0.3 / 11.3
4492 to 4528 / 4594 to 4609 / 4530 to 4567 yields -1.2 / 11.5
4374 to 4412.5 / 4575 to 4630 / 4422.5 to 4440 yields 0.3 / 11.2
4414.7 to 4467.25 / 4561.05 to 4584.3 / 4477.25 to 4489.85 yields -2.3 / 10.9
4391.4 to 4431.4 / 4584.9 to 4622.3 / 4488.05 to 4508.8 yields -0.8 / 11.3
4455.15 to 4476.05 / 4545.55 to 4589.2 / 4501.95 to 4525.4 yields -0.6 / 11.1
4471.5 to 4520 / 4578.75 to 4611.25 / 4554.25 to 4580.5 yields 1.2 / 11.5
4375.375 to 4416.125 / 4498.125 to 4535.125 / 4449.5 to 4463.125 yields 0.2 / 11.5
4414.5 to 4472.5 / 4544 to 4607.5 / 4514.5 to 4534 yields -0.4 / 11.2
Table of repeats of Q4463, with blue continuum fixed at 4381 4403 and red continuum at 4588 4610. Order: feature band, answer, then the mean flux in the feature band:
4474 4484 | -0.100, 12.3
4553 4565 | -0.049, 12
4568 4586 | 0.096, 10.6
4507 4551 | -0.016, 11.6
